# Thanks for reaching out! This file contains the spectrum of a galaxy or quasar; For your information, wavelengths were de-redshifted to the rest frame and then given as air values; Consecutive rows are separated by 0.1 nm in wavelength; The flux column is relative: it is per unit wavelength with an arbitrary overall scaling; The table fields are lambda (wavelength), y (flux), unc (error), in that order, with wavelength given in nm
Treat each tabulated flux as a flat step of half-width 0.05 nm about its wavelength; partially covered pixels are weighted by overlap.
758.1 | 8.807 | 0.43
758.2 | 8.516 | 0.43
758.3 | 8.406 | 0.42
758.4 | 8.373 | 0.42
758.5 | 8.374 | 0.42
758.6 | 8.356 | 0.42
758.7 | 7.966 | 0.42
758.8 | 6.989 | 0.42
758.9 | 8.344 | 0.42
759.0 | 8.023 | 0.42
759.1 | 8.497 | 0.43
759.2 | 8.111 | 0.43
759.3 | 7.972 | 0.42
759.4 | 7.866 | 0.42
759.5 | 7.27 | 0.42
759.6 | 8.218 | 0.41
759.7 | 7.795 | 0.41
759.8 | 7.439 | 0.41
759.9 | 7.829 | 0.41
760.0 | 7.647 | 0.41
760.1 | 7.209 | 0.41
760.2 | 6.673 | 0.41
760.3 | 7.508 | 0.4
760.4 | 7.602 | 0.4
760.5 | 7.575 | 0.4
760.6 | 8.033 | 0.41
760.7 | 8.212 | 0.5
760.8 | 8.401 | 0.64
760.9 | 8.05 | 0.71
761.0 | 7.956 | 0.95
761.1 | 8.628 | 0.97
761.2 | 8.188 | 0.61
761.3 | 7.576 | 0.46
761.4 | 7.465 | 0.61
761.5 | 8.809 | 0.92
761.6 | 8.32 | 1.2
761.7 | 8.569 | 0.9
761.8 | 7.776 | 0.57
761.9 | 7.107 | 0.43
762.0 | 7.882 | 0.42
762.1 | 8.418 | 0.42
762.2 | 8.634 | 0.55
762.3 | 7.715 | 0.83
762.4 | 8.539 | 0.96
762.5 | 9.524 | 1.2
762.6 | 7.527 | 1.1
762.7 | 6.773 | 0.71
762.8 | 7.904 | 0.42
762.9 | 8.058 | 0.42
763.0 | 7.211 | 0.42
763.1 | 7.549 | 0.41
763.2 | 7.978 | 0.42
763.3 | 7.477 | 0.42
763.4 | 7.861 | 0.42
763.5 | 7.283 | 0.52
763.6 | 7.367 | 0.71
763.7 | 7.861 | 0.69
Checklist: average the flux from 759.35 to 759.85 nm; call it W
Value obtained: 7.72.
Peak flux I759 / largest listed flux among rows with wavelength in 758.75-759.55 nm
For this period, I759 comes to 8.497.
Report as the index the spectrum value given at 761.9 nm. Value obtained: 7.107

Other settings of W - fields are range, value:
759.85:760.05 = 7.74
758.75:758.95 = 7.67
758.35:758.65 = 8.37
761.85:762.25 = 8.01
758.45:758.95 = 8.01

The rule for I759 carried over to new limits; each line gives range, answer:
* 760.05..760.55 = 7.602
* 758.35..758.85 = 8.374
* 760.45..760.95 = 8.401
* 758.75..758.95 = 8.344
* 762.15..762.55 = 9.524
